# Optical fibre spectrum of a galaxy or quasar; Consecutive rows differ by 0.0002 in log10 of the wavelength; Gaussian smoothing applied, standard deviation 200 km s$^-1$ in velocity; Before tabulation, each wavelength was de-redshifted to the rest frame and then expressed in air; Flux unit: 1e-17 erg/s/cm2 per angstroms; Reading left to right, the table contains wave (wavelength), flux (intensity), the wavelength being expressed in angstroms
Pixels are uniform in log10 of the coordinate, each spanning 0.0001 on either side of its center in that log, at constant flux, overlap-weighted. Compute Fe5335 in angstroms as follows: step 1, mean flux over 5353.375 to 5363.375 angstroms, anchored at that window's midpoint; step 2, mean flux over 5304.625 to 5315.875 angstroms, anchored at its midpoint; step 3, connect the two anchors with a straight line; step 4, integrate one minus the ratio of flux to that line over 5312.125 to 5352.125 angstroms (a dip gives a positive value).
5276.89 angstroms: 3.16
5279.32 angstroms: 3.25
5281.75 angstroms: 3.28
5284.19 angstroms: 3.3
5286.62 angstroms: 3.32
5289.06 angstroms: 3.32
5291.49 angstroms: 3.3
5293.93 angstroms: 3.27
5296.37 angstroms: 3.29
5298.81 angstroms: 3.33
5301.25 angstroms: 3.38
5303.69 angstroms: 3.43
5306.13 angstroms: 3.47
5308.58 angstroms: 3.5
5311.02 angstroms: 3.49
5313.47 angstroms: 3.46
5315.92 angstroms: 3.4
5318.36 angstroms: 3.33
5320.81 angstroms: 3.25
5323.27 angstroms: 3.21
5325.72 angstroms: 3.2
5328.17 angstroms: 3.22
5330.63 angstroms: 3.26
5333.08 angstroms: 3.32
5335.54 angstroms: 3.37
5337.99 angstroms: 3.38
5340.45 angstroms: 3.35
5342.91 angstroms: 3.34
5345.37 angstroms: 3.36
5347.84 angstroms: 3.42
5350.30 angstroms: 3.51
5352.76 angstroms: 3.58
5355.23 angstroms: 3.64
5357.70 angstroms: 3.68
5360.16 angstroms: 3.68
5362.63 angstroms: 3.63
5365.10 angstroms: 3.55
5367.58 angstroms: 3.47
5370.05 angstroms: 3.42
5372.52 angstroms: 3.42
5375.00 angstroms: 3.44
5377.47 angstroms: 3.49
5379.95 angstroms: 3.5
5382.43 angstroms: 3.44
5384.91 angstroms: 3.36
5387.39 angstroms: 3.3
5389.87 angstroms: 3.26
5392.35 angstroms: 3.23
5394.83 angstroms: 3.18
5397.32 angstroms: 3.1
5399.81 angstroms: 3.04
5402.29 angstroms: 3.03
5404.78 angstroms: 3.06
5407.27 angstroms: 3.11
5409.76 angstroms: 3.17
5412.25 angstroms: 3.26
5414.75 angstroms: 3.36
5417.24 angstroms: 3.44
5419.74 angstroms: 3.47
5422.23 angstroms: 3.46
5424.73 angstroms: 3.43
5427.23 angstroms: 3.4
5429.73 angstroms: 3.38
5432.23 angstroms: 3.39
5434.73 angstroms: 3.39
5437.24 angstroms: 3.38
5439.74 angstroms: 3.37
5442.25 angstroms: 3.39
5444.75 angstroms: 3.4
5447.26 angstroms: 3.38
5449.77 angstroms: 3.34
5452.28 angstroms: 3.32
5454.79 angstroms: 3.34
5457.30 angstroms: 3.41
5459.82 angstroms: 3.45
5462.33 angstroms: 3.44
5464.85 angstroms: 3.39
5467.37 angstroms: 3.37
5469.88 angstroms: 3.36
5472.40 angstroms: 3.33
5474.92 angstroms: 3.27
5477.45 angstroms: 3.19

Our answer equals 2.39 angstroms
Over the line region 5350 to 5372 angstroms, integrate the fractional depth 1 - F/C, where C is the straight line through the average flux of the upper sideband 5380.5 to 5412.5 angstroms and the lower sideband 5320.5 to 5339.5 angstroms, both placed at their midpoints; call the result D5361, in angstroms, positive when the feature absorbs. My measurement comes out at -2.2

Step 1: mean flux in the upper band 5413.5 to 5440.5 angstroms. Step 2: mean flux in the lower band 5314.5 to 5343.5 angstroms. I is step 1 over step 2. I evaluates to 1.03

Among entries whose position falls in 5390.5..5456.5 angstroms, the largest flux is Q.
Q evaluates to 3.47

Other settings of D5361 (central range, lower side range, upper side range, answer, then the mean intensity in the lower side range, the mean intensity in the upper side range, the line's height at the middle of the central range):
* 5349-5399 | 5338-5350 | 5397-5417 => -2.5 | 3.38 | 3.16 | 3.27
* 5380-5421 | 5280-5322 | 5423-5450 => 1.6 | 3.36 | 3.39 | 3.38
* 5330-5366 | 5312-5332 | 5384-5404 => -2.5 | 3.29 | 3.18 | 3.25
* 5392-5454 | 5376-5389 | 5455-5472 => 1.9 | 3.41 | 3.4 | 3.41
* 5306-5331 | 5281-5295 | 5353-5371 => 0.5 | 3.3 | 3.58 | 3.42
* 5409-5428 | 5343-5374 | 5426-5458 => 0.2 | 3.52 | 3.38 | 3.42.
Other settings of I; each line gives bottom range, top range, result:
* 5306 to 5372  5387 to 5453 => 0.96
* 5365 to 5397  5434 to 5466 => 1.00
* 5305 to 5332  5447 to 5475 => 1.01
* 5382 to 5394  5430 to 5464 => 1.02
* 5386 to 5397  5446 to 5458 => 1.04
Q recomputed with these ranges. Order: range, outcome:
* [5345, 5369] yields 3.68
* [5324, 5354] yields 3.58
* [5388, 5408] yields 3.26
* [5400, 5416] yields 3.36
